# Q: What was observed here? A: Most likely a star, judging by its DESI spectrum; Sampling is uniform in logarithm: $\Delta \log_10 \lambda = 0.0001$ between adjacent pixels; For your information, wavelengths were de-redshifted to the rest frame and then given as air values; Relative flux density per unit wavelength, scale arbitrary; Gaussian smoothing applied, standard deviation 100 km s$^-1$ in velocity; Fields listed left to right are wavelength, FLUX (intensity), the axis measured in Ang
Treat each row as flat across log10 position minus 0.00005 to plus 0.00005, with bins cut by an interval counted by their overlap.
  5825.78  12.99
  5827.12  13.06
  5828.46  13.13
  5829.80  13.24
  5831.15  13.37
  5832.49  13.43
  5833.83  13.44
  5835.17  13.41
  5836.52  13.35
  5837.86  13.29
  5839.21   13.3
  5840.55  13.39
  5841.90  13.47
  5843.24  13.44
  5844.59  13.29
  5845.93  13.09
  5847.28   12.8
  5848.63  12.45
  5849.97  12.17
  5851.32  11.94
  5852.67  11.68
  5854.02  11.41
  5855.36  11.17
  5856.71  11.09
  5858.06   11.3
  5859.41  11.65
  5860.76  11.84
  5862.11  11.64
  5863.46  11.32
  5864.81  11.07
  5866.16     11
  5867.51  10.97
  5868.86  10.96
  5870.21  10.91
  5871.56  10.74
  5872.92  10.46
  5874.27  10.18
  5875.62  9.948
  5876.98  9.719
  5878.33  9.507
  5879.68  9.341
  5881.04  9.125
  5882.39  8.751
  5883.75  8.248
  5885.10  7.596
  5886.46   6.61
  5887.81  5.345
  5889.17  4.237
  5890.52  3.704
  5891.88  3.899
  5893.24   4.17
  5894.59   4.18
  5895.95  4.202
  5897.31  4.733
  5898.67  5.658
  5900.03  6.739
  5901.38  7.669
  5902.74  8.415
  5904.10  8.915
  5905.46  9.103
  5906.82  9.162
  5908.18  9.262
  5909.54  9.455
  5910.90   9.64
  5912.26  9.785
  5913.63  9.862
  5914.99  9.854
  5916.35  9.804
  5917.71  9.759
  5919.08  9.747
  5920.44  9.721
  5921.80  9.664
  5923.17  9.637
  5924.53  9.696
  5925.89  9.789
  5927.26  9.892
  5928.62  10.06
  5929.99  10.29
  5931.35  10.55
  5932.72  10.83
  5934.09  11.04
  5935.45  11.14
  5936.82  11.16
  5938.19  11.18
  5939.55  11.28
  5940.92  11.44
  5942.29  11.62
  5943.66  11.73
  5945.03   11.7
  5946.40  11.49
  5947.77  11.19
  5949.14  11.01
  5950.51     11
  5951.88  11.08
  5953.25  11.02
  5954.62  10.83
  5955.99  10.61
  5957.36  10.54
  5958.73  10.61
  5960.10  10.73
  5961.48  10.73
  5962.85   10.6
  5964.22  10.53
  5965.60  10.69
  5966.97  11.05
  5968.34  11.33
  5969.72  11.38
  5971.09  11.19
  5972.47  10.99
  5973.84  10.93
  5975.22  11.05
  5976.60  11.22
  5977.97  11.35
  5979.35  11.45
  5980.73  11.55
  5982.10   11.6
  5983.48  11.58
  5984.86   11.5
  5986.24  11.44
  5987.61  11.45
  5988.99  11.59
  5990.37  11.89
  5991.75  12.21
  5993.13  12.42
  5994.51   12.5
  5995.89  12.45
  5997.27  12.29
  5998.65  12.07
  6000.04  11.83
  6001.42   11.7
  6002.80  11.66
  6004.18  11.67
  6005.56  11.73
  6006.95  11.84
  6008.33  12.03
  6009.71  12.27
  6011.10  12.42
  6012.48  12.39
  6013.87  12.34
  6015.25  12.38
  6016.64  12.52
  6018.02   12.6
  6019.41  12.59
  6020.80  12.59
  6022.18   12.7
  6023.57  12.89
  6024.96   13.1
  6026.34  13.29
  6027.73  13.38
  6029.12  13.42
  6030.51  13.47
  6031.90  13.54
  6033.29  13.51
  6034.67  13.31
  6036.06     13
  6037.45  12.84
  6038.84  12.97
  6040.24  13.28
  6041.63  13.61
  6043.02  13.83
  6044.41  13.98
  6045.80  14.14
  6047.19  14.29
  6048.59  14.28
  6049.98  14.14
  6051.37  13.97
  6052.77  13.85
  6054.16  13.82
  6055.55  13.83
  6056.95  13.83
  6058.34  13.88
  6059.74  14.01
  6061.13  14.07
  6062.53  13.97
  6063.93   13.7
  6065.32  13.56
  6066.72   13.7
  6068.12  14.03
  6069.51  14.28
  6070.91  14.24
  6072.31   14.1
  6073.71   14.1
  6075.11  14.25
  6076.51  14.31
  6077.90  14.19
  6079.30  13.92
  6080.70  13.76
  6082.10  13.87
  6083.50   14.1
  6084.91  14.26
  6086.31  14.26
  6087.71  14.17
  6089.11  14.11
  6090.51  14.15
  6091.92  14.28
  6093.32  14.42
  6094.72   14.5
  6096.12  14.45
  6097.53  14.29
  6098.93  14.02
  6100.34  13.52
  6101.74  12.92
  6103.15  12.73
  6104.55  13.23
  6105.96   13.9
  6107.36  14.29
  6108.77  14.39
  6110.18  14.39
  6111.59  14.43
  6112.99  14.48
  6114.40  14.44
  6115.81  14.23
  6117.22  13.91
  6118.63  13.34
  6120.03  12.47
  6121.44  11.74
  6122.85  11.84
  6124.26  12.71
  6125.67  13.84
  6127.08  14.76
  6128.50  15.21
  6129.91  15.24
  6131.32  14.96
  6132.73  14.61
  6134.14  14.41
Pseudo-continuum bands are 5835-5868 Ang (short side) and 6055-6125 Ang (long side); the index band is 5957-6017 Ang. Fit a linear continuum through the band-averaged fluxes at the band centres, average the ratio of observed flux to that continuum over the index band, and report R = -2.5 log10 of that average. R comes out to 0.14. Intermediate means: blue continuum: 12.2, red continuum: 13.9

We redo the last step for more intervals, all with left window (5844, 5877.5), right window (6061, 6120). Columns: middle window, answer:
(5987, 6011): 0.086 mag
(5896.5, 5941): 0.260 mag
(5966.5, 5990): 0.125 mag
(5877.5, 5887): 0.341 mag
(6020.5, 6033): 0.008 mag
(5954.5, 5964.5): 0.176 mag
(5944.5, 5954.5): 0.112 mag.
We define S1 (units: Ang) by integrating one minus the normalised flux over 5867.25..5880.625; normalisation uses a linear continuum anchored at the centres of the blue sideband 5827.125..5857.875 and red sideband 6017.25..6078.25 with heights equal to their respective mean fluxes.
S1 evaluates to 2.8 Ang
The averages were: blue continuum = 12.8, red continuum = 13.6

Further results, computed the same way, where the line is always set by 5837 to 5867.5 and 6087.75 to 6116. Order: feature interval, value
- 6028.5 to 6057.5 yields -0.1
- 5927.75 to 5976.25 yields 7.2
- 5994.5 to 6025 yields 2.5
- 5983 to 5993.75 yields 1.2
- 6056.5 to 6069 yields -0.1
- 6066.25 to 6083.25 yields -0.3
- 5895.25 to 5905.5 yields 4.7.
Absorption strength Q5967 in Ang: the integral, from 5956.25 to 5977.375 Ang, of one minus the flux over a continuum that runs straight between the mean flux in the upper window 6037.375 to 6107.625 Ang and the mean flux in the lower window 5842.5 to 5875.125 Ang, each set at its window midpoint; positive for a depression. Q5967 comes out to 3.1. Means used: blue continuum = 11.6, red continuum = 13.9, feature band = 10.9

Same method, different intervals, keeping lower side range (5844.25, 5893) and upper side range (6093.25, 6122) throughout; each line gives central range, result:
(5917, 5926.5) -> 0.96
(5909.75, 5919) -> 0.80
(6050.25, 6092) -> -2.51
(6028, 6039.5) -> -0.59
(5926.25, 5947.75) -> 0.09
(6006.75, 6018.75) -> -0.05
